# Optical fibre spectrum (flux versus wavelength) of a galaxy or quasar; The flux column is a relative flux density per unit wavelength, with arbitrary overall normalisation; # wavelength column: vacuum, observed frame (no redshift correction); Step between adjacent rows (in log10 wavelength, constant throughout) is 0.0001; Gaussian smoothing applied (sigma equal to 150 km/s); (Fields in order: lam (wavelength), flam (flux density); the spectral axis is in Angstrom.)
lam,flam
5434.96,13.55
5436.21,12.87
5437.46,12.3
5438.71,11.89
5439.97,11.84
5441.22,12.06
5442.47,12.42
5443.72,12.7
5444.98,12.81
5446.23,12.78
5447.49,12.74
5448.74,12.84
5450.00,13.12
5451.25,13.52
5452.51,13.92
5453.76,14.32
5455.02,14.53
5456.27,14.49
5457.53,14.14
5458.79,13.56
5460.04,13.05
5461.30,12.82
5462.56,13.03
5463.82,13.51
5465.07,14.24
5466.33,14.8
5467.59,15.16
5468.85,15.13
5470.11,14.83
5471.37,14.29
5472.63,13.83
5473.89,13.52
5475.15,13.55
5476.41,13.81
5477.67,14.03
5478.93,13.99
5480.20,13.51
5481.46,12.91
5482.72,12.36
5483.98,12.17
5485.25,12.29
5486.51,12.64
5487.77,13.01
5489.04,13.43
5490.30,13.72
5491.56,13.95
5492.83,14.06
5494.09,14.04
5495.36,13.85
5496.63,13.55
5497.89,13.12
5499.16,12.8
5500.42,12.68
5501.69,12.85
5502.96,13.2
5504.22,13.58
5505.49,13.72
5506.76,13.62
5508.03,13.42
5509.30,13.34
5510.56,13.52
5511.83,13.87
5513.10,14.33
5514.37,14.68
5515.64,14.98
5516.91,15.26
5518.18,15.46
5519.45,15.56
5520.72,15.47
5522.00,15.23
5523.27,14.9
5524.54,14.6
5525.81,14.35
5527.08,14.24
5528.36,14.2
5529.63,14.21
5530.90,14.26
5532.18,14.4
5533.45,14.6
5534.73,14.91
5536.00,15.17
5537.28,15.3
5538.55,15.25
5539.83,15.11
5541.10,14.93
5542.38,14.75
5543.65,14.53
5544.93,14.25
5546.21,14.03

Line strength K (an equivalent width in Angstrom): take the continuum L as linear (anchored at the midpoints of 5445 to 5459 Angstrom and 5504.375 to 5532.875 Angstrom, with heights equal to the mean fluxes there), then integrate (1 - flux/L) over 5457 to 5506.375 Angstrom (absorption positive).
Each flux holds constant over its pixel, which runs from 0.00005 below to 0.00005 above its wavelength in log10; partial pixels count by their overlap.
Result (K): 1.4 Angstrom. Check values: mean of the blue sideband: 13.6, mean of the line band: 13.6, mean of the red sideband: 14.4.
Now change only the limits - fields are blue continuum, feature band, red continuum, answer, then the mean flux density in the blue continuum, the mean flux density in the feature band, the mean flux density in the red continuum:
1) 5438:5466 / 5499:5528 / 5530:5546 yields 0.28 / 13.2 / 14.2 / 14.8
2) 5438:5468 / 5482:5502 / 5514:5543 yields 1.36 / 13.3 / 13.2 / 14.9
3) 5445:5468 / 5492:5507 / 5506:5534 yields 0.83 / 13.7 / 13.4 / 14.5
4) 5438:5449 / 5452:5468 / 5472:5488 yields -1.46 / 12.4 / 14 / 13.2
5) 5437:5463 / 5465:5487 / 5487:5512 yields -0.72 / 13.1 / 13.7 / 13.5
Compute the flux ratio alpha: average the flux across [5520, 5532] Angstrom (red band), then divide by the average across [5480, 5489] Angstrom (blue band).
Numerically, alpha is 1.1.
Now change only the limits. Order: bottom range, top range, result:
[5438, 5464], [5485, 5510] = 1.02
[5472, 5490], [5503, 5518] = 1.06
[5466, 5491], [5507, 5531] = 1.06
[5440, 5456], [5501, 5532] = 1.09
